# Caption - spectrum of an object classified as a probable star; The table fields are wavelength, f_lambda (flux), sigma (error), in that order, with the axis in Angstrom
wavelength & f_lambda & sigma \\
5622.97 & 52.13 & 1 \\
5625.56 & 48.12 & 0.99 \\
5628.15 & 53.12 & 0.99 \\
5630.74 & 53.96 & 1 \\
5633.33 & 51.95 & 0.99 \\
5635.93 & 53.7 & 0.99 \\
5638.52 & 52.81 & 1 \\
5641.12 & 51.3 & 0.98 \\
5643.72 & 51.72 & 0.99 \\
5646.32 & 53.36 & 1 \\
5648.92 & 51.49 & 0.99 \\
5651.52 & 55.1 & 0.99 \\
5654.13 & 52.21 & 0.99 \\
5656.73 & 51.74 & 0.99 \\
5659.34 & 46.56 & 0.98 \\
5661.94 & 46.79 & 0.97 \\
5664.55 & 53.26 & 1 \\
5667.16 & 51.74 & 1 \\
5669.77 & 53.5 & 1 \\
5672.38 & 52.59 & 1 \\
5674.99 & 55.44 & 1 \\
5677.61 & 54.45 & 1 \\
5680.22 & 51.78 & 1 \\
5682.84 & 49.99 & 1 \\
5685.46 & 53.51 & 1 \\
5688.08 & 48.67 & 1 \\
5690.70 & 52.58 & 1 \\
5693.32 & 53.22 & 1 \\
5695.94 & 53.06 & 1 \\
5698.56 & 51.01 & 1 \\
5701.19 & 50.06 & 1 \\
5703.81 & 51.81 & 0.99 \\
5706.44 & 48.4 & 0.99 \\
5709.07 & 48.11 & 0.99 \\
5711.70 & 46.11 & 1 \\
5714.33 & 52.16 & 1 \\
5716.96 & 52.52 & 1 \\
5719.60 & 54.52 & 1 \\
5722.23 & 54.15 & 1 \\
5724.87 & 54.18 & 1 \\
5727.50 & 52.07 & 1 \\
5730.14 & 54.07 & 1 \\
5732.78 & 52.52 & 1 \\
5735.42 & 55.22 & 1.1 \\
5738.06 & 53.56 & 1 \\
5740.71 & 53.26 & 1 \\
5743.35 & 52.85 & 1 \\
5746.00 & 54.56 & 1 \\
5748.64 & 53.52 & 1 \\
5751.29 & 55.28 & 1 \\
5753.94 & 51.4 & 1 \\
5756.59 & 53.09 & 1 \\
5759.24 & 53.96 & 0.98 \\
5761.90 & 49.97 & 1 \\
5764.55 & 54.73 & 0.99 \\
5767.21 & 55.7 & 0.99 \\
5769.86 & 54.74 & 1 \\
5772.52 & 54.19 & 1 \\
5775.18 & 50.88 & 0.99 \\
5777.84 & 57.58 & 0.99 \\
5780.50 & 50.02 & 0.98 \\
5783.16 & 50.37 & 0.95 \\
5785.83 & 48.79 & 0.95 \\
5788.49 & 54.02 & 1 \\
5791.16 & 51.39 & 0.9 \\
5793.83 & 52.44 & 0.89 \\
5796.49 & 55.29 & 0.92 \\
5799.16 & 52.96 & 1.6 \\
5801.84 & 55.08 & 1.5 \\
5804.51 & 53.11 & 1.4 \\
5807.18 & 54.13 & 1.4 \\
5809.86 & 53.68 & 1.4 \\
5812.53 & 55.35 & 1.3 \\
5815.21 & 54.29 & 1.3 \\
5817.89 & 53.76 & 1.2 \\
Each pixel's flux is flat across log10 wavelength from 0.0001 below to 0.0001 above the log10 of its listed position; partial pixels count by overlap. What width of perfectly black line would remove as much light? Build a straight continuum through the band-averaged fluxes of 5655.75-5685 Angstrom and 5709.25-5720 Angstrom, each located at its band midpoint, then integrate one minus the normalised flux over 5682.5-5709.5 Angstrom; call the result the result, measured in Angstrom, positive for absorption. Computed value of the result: 0.0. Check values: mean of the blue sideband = 51.7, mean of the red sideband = 50.7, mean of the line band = 51.1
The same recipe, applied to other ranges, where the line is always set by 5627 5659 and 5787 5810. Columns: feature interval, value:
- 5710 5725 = 0.3 Angstrom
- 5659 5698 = 0.6 Angstrom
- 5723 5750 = -0.2 Angstrom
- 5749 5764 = 0.1 Angstrom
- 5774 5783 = 0.1 Angstrom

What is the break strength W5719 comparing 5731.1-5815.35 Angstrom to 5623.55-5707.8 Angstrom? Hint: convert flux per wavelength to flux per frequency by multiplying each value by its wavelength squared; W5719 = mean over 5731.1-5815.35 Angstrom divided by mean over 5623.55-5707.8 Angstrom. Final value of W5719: 1.1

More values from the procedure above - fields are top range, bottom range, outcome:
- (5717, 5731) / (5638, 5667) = 1.07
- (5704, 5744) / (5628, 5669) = 1.03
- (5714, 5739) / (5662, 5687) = 1.04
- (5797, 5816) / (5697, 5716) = 1.13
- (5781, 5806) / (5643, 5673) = 1.07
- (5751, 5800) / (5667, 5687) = 1.04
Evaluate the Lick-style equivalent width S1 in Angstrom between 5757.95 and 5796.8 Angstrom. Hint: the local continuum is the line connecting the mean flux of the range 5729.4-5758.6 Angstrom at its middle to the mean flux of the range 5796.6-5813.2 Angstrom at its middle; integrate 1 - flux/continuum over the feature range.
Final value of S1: 0.7 Angstrom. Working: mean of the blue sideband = 53.6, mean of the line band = 52.9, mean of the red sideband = 54.1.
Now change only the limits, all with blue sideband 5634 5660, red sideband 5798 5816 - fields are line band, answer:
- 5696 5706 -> 0.34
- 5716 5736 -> -0.20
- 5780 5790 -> 0.54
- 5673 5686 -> -0.12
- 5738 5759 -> -0.04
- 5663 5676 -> -0.18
